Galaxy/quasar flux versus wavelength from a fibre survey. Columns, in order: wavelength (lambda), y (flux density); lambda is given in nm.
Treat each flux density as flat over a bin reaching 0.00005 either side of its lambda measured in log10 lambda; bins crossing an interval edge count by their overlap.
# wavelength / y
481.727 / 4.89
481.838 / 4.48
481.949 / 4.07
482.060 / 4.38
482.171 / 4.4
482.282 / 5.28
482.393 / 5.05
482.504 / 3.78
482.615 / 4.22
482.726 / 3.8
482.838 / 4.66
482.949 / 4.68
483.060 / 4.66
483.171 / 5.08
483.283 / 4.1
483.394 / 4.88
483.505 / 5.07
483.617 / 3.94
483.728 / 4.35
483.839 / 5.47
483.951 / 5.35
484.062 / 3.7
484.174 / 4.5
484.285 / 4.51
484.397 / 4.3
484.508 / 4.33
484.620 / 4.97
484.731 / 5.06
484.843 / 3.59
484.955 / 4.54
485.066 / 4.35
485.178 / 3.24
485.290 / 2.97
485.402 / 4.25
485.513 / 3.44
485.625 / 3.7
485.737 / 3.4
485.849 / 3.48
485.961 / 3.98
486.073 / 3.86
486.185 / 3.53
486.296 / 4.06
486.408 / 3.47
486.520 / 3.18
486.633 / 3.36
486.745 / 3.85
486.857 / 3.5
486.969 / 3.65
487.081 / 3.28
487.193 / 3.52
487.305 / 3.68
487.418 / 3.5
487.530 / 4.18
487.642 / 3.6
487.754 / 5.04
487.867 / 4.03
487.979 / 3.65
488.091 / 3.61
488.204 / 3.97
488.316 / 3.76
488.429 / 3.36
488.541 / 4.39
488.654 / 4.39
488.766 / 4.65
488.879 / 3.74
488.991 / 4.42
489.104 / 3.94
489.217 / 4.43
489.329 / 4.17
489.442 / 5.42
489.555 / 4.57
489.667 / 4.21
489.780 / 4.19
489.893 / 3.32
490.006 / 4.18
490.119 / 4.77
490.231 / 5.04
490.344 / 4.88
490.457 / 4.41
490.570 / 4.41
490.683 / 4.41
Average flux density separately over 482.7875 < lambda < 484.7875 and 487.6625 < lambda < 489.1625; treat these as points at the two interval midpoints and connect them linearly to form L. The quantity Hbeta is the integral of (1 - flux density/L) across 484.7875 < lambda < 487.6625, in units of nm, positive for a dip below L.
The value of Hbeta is 0.45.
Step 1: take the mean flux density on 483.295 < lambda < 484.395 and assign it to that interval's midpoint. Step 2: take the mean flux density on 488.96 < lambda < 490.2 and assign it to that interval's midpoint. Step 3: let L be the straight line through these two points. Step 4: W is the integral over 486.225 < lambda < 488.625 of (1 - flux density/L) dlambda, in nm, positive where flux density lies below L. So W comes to 0.37 nm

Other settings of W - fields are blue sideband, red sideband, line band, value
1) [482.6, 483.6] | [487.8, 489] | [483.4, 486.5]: 0.171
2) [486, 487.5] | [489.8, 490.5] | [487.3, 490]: -0.034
